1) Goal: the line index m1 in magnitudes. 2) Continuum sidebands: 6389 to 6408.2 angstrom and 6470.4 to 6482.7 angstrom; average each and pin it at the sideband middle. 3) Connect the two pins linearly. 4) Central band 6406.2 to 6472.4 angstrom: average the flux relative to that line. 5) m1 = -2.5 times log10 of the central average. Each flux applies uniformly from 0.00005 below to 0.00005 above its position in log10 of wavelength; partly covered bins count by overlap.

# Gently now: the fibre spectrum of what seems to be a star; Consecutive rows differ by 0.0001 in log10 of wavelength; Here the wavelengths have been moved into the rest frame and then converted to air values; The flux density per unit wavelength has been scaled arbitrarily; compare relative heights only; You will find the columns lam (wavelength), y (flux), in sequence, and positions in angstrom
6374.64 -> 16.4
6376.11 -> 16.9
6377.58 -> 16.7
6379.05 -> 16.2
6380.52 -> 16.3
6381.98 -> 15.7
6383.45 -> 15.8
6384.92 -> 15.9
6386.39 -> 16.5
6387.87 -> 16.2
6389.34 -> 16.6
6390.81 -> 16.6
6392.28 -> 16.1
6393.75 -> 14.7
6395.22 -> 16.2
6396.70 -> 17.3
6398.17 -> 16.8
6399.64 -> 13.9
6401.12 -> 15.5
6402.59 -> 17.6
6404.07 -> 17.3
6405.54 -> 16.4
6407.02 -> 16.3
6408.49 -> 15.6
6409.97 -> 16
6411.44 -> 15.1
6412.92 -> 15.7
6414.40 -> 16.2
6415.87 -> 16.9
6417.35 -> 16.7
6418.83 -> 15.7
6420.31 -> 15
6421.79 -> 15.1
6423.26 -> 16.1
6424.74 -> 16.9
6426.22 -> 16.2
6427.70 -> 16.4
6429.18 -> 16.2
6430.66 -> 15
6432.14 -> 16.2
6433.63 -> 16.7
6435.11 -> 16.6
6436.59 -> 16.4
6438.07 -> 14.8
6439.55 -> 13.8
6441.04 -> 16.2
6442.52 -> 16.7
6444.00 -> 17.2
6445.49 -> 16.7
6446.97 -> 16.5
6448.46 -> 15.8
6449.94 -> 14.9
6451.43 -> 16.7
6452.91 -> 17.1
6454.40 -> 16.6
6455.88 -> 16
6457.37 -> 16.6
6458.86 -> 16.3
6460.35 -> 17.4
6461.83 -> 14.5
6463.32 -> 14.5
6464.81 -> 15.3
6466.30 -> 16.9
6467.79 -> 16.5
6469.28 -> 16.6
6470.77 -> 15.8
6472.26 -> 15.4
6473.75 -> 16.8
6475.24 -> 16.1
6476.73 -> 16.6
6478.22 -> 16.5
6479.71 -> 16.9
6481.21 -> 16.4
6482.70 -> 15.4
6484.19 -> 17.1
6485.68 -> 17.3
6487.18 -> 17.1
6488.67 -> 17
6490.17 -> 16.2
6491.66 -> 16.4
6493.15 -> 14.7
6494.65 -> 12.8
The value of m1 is 0.01 mag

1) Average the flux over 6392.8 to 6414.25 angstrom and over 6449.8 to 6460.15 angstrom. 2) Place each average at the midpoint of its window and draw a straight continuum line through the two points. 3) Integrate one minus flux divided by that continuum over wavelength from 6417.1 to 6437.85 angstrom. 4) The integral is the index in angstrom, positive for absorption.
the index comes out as 0.2 angstrom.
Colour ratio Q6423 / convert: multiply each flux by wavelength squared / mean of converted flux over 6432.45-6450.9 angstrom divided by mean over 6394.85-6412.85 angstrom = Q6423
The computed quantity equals 1.00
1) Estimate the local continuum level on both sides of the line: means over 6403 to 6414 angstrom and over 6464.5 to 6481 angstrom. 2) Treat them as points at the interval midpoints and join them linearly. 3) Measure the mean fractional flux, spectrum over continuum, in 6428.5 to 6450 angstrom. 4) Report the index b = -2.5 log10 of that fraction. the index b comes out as 0.01 mag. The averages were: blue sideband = 16.1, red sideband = 16.3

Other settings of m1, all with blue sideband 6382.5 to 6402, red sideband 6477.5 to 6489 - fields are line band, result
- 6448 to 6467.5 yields 0.03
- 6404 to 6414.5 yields 0.01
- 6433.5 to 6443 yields 0.04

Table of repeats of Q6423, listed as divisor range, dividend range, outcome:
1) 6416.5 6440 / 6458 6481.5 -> 1.03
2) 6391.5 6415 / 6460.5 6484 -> 1.02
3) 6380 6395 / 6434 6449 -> 1.02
